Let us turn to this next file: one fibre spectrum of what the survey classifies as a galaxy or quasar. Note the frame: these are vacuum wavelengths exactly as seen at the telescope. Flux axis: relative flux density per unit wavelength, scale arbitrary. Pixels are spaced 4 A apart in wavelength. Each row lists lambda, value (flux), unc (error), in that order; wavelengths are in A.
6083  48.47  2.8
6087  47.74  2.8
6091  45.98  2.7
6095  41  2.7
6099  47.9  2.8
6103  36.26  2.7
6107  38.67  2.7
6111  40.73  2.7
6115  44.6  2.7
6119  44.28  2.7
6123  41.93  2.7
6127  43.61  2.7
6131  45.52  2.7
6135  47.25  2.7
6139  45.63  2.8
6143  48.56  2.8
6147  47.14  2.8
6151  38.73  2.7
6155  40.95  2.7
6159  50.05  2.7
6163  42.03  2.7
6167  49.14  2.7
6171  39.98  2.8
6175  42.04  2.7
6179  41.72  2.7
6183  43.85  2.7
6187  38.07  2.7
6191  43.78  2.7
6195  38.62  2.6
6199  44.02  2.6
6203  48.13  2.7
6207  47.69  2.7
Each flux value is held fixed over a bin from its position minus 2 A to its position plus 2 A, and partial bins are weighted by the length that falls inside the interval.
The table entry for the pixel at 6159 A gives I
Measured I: 50.05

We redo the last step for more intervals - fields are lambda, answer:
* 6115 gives 44.6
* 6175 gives 42.04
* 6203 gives 48.13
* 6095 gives 41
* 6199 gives 44.02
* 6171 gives 39.98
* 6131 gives 45.52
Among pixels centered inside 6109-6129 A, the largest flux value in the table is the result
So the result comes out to 44.6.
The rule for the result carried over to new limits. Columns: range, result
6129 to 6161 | 50.05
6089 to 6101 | 47.9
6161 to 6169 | 49.14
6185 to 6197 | 43.78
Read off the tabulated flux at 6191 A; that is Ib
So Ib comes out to 43.78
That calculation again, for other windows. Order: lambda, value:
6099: 47.9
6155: 40.95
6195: 38.62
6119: 44.28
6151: 38.73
